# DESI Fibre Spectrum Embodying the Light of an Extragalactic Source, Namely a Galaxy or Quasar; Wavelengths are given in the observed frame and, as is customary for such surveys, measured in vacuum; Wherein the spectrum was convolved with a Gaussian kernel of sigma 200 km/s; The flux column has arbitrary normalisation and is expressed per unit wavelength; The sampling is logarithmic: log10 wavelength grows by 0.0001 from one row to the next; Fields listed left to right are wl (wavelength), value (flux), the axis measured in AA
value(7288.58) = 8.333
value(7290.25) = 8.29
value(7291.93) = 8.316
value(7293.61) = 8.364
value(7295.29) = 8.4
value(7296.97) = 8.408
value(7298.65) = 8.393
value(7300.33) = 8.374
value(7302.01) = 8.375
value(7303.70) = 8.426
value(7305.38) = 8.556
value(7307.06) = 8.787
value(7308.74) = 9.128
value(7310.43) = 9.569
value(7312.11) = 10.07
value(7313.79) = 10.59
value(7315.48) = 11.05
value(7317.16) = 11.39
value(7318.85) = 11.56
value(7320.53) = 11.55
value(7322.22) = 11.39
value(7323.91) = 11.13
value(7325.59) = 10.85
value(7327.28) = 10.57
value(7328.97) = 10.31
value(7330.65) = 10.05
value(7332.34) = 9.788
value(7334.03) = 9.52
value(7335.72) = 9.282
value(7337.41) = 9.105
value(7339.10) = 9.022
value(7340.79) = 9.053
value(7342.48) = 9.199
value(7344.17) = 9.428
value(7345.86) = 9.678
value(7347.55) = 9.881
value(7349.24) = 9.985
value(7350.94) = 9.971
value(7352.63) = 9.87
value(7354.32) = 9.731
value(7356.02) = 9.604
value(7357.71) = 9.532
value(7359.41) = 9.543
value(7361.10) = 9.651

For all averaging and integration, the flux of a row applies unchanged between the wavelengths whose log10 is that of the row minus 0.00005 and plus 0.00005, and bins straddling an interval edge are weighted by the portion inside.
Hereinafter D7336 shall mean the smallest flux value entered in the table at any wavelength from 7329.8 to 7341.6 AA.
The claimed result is 9.022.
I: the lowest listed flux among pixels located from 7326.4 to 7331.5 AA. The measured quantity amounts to 10.05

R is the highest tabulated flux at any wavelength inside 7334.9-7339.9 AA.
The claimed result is 9.282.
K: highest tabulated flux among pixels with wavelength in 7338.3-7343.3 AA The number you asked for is 9.199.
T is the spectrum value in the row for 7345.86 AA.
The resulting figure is 9.678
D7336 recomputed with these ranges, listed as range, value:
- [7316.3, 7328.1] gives 10.57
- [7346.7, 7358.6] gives 9.532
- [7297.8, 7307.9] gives 8.374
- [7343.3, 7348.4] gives 9.428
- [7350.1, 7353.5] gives 9.87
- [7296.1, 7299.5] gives 8.393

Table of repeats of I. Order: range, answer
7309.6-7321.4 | 9.569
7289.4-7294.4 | 8.29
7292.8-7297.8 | 8.364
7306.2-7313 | 8.787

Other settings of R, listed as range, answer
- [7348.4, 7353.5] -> 9.985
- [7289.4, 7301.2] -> 8.408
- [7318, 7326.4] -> 11.56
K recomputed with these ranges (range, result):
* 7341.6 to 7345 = 9.428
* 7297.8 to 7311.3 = 9.569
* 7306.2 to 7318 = 11.39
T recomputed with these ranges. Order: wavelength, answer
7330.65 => 10.05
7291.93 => 8.316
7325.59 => 10.85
